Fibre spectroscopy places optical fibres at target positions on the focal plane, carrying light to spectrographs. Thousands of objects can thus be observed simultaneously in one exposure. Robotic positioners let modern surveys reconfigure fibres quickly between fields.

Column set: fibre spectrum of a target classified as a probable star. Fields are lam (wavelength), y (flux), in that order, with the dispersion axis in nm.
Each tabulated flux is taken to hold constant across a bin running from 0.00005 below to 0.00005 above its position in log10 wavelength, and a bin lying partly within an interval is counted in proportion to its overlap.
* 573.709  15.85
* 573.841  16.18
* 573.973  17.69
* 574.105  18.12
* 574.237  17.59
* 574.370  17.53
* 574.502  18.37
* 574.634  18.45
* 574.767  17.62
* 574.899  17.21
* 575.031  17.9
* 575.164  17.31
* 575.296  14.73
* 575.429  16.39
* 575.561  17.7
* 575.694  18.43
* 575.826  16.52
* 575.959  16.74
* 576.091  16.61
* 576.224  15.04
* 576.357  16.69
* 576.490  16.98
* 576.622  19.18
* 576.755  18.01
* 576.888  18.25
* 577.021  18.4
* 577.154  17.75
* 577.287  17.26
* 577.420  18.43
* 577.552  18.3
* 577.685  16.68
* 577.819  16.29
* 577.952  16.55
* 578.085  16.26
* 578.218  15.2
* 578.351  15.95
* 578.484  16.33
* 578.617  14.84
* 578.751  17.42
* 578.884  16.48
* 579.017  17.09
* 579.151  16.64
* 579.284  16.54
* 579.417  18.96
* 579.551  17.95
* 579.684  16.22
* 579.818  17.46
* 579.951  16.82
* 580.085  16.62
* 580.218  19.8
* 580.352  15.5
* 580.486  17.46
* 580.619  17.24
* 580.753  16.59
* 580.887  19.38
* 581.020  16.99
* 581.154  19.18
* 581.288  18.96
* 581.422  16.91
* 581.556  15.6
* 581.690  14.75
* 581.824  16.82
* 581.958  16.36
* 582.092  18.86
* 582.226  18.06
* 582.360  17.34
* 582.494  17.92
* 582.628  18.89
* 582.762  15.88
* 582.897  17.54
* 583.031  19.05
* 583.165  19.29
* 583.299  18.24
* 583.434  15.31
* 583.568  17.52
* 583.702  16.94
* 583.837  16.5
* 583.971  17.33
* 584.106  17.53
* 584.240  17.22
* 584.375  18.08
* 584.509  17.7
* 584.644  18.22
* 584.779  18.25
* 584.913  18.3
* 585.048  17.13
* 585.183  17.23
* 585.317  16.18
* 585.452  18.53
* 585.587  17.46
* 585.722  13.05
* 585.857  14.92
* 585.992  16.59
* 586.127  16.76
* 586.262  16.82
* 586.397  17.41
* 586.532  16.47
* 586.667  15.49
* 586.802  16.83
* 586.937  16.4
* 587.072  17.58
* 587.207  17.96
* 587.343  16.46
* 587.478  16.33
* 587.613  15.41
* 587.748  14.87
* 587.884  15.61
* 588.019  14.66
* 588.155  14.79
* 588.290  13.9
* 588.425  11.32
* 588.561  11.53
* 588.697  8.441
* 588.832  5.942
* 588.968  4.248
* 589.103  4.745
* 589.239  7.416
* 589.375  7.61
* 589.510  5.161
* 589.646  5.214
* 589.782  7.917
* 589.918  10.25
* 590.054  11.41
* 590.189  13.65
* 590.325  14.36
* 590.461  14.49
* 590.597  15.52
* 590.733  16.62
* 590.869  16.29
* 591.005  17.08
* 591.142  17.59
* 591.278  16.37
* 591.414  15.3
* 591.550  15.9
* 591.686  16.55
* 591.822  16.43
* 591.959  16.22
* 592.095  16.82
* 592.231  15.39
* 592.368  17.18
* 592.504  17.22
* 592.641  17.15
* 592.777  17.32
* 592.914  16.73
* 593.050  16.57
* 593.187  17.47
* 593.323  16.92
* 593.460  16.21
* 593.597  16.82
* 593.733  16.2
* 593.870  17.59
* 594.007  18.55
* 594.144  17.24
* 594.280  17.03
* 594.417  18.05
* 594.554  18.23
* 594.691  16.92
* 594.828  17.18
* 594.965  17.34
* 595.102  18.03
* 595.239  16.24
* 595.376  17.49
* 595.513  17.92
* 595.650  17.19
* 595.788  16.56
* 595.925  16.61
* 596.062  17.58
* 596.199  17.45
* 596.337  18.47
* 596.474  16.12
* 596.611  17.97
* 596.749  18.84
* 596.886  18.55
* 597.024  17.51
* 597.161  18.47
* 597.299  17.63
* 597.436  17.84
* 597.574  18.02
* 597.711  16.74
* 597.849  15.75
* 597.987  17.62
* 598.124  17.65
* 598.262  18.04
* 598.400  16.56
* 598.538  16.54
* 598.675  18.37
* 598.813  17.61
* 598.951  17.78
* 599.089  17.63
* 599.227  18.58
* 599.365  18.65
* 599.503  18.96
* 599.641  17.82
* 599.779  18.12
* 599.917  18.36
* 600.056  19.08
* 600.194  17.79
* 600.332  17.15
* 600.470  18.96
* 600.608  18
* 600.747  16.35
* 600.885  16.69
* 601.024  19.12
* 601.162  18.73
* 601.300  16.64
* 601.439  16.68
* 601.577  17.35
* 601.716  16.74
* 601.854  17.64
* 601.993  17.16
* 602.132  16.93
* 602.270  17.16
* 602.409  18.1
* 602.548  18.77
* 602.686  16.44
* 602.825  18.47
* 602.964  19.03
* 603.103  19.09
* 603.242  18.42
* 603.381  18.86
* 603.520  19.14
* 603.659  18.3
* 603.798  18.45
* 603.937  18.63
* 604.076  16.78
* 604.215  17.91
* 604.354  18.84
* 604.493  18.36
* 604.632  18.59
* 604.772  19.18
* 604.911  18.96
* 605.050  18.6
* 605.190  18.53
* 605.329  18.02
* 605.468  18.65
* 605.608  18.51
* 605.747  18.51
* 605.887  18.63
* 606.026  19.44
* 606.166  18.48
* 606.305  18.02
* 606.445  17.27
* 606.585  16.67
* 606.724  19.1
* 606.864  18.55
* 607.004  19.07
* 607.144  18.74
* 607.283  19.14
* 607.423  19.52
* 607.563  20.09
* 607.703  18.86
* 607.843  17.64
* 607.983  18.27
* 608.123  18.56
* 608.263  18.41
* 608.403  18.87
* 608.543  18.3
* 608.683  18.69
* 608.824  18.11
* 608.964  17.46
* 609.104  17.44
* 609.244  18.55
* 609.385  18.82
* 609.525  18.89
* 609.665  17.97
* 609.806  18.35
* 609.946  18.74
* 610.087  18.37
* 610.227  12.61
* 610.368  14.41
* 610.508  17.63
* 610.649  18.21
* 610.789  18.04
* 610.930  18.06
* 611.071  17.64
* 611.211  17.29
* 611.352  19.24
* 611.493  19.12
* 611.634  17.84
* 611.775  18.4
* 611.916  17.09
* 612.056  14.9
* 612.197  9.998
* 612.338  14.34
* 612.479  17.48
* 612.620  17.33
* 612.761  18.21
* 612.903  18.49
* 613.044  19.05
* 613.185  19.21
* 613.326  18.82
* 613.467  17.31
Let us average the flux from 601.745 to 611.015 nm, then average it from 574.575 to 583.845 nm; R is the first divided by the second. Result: 1.06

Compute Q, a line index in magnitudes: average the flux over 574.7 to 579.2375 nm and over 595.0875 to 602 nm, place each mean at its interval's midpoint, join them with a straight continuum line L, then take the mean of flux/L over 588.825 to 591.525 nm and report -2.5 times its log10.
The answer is 0.443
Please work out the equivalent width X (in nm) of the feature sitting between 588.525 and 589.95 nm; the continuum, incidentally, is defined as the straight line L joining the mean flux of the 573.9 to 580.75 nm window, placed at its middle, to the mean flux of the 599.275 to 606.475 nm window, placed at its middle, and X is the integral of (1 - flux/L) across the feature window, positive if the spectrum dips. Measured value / 0.86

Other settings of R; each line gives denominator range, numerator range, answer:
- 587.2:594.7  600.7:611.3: 1.26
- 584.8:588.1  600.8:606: 1.10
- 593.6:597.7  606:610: 1.05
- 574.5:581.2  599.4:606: 1.06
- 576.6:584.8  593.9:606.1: 1.03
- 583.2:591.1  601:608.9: 1.26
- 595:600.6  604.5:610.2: 1.04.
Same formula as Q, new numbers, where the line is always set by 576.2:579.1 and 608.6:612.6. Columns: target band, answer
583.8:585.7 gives -0.03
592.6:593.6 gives 0.01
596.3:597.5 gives -0.05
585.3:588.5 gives 0.08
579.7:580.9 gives -0.02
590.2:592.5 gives 0.07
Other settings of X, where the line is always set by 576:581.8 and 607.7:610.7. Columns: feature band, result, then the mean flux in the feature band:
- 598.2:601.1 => -0.05 nm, 17.9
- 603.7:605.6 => -0.07 nm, 18.4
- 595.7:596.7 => 0.01 nm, 17.3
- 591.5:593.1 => 0.07 nm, 16.6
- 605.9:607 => -0.03 nm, 18.3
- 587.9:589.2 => 0.54 nm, 10.1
